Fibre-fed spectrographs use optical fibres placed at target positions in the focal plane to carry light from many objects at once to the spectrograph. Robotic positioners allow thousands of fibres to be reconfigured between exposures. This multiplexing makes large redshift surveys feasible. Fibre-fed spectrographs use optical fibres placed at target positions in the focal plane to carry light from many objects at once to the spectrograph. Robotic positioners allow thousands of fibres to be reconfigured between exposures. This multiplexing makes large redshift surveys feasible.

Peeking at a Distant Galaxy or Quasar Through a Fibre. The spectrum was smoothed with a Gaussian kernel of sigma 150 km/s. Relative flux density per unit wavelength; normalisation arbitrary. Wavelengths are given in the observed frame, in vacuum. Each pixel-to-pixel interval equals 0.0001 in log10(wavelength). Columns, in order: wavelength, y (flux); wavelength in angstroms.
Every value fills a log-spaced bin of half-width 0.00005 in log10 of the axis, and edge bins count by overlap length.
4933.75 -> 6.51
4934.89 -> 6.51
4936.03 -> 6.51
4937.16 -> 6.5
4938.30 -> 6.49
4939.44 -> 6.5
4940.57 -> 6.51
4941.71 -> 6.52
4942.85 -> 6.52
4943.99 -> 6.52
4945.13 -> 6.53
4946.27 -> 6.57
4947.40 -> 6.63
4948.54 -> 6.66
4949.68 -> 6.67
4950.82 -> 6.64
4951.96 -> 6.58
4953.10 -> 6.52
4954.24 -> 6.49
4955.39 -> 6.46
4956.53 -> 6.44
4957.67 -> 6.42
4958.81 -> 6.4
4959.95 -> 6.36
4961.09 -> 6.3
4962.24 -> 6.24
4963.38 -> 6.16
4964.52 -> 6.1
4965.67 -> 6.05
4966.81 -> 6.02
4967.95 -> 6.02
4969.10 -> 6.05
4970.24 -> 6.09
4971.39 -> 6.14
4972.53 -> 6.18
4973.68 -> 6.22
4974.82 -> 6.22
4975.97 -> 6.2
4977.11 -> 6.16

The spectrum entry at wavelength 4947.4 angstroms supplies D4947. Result 6.63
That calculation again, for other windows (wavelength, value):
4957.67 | 6.42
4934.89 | 6.51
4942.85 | 6.52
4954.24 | 6.49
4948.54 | 6.66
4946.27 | 6.57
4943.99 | 6.52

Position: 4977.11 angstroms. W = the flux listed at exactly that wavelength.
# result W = 6.16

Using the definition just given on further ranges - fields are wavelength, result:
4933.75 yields 6.51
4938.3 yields 6.49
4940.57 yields 6.51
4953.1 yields 6.52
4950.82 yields 6.64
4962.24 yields 6.24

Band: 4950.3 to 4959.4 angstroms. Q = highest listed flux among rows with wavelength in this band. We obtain 6.64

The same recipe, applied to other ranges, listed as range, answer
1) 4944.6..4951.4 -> 6.67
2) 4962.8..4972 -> 6.16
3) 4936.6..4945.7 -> 6.53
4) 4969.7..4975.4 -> 6.22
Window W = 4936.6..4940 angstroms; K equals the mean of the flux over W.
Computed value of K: 6.49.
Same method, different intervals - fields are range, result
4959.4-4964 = 6.26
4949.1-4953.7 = 6.6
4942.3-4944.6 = 6.51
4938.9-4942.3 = 6.52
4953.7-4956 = 6.45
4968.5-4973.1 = 6.11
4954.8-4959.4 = 6.43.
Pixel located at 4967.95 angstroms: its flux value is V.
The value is 6.02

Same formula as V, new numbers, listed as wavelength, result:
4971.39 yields 6.14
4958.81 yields 6.4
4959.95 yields 6.36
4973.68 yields 6.22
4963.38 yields 6.16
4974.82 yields 6.22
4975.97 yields 6.2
